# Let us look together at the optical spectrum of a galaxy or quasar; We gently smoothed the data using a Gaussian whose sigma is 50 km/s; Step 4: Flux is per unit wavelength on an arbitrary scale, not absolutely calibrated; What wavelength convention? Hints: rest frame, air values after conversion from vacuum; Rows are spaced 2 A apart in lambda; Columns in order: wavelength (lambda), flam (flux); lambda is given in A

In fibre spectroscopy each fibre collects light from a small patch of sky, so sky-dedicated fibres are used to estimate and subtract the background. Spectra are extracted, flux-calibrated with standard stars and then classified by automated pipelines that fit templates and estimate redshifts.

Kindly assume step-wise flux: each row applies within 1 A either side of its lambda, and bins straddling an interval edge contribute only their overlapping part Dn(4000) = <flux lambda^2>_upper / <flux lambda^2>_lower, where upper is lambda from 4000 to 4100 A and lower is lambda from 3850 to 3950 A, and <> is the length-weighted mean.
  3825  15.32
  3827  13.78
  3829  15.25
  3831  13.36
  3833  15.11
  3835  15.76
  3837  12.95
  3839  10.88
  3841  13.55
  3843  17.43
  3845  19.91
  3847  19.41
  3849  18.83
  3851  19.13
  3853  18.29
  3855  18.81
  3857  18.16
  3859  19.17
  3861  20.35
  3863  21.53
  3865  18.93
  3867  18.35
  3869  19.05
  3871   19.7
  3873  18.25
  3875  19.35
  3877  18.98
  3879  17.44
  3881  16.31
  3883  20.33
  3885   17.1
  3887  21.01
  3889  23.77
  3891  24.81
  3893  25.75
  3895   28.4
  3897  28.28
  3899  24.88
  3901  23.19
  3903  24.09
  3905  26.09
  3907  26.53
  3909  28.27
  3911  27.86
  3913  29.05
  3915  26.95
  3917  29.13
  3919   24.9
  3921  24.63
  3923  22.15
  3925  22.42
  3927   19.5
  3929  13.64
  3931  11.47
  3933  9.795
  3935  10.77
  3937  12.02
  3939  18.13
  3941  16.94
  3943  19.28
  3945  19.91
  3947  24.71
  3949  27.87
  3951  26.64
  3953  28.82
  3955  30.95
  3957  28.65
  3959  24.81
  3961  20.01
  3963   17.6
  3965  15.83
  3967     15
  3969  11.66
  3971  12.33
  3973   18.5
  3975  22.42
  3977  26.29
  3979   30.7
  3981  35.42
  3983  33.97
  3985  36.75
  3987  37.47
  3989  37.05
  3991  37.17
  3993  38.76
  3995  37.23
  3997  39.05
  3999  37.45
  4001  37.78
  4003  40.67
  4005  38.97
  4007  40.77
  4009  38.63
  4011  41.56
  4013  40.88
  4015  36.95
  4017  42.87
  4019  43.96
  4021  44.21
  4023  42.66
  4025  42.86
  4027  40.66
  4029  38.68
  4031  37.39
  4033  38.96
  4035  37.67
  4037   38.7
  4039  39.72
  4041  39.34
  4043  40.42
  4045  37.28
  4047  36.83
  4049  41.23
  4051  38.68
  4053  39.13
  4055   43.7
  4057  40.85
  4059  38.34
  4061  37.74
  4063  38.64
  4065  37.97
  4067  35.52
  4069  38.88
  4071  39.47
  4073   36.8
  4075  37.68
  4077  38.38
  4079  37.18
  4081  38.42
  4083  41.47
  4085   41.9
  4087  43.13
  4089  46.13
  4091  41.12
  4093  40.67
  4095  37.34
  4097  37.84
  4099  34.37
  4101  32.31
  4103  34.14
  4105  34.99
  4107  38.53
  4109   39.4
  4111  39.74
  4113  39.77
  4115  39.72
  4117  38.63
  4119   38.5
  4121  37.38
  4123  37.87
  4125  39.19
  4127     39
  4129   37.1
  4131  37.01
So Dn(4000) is 2.02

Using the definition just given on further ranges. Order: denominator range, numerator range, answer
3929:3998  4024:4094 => 1.69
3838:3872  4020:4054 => 2.37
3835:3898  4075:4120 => 2.24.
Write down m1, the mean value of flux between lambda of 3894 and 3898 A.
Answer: 28.3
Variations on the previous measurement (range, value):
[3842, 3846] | 18.7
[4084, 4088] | 42.5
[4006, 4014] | 40.5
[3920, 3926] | 23.1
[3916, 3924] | 25.2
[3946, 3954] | 27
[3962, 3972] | 14.5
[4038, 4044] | 39.8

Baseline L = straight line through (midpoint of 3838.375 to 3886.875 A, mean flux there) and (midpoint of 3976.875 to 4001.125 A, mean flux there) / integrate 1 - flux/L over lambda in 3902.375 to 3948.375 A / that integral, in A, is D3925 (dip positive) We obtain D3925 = 9.38 A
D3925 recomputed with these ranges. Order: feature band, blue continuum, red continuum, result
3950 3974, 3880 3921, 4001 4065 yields 8.1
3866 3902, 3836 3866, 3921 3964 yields -5.0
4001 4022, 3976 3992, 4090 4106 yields -3.5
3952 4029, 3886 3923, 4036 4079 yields 1.3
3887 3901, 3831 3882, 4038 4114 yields -2.7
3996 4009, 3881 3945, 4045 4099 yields -3.0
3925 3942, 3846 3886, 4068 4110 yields 7.0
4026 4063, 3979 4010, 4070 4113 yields -1.0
